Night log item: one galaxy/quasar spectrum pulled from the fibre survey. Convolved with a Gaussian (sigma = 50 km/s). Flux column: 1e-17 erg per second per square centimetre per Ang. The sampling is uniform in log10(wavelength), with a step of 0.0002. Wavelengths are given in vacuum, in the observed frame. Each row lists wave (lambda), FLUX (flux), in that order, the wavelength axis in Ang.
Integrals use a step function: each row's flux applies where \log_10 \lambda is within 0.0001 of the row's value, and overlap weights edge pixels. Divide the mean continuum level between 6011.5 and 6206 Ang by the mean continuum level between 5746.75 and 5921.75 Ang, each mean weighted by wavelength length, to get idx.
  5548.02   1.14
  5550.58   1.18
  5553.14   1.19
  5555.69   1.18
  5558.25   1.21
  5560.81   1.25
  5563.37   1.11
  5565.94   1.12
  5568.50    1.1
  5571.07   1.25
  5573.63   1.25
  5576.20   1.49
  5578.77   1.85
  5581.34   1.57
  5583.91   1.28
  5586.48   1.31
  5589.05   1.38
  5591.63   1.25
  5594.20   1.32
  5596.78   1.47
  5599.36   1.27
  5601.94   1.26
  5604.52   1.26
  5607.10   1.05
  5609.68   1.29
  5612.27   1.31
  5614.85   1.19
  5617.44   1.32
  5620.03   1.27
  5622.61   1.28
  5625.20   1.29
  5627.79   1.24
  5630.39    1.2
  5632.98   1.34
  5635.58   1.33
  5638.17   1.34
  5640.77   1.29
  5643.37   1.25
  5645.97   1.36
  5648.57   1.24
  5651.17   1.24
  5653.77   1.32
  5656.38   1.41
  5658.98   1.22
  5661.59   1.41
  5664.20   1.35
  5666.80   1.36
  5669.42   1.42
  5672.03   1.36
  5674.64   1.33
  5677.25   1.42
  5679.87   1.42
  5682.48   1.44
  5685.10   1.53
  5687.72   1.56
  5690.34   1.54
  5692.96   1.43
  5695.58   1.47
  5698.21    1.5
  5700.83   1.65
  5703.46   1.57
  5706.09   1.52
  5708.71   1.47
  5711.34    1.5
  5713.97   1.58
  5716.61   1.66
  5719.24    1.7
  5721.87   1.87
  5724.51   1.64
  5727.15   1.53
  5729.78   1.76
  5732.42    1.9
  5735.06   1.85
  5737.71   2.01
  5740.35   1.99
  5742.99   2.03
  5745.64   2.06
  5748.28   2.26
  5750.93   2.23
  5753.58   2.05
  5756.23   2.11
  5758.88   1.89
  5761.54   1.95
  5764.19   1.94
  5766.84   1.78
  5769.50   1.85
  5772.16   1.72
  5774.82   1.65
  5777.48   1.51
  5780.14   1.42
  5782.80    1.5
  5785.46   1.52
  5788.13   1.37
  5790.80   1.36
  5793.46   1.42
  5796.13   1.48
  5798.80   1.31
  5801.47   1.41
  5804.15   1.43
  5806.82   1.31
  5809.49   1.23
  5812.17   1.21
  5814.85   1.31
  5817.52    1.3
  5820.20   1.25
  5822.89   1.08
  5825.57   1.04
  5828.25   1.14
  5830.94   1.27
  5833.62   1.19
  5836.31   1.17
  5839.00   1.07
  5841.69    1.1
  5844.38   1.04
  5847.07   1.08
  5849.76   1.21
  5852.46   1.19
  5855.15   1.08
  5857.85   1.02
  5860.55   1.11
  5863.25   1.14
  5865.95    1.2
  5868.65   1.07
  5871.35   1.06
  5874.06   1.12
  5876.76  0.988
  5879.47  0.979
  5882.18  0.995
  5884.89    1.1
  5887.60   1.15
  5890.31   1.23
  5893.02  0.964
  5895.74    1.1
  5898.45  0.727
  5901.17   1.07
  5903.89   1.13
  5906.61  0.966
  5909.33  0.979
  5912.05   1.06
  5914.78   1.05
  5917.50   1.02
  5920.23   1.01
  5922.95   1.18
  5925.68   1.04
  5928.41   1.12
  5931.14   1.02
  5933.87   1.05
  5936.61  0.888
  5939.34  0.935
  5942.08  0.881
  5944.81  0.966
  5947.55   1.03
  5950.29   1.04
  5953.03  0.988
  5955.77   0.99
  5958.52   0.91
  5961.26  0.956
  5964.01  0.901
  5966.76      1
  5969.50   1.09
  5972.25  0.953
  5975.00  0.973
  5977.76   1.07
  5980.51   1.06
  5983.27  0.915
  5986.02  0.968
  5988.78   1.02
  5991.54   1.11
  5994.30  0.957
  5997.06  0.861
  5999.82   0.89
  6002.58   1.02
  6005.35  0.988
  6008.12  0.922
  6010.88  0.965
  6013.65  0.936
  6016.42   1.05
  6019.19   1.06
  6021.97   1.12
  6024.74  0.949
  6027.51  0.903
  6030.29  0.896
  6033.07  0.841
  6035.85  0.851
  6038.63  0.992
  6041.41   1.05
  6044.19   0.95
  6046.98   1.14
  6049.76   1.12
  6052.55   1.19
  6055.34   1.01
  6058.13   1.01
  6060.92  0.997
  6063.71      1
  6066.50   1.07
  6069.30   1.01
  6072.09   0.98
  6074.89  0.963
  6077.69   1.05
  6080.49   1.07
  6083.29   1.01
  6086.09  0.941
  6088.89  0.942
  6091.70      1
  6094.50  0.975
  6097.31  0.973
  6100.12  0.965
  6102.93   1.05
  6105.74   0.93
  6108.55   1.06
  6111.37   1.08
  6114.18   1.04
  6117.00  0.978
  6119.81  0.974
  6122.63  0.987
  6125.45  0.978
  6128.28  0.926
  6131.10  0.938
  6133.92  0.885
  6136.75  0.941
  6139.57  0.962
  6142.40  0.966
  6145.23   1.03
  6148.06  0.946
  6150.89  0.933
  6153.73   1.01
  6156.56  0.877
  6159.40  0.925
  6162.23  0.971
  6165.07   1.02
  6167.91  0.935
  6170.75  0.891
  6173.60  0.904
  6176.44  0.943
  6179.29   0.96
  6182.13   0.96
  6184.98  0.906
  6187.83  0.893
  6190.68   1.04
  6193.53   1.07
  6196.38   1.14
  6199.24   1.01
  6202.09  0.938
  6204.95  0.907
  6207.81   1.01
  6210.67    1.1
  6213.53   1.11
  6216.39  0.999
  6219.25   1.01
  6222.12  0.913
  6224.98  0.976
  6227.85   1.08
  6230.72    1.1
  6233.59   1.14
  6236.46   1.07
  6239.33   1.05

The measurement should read 0.76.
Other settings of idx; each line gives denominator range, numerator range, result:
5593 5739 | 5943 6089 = 0.69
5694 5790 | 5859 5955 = 0.59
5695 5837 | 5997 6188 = 0.61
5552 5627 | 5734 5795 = 1.40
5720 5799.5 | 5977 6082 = 0.56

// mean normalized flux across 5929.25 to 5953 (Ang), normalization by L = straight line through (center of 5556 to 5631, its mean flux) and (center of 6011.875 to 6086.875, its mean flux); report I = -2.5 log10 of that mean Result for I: 0.10 mag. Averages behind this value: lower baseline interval 1.29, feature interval 0.98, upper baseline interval 1.01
